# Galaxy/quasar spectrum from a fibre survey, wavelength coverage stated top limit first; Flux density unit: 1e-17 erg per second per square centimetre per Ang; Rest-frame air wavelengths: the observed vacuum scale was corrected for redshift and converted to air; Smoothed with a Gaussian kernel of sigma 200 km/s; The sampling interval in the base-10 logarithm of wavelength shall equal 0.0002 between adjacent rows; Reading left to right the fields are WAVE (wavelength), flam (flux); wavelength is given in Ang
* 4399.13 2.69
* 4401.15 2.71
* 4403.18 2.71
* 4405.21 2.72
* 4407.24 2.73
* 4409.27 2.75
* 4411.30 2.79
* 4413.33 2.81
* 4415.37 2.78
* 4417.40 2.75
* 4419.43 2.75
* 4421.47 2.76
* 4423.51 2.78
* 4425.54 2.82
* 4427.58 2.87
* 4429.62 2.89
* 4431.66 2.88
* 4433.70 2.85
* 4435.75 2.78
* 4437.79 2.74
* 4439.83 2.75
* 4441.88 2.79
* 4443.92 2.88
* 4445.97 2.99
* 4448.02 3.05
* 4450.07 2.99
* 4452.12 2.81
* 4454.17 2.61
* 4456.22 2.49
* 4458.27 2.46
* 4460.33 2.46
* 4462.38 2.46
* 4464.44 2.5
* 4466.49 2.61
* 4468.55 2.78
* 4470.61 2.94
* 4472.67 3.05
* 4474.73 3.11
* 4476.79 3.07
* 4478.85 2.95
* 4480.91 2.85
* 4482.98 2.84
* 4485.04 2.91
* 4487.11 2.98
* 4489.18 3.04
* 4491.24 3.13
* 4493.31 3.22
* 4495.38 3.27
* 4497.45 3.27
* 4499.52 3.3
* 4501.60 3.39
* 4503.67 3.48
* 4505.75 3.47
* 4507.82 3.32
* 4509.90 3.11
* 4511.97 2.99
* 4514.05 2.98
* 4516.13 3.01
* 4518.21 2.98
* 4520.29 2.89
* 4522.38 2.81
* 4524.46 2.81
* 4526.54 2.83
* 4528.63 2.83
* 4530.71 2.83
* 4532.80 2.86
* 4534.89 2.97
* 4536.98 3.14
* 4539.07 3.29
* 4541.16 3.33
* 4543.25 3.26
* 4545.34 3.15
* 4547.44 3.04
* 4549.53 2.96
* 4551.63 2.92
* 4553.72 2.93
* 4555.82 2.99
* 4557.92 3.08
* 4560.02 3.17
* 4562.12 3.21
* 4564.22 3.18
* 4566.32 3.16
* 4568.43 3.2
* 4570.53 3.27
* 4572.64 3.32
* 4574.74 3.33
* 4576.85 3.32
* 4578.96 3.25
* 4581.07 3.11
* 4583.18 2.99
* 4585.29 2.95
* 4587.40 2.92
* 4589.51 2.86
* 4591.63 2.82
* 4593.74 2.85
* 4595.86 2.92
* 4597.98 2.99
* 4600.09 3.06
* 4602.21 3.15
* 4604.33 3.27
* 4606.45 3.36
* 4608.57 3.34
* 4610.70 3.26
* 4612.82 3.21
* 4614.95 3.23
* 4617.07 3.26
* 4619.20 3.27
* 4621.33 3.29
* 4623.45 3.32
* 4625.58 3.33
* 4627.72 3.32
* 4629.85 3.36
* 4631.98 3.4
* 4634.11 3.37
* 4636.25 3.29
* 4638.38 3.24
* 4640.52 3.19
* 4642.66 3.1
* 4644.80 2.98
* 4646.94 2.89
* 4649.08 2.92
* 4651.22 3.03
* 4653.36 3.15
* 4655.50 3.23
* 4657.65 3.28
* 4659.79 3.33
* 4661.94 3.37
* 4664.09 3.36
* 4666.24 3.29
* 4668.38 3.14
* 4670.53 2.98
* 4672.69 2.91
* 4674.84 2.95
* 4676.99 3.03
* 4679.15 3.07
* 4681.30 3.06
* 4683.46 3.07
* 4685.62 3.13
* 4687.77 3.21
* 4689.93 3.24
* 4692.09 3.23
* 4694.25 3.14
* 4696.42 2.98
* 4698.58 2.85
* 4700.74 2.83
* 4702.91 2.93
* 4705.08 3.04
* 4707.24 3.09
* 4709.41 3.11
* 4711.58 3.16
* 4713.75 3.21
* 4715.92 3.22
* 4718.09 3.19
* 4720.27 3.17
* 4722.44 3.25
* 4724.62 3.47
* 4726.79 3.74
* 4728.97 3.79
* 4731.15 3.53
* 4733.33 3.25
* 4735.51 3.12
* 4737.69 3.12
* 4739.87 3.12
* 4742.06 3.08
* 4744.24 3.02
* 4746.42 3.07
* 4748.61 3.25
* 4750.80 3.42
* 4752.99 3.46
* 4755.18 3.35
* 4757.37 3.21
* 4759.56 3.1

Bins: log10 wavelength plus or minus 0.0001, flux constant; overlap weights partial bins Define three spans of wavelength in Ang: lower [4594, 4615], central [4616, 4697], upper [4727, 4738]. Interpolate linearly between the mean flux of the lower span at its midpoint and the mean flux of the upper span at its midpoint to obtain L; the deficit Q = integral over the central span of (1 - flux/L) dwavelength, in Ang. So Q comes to 2.1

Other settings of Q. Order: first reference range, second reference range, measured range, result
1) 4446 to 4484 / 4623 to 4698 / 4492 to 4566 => -4.74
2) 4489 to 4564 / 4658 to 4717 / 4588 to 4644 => -1.61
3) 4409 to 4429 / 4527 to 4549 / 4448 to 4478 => 1.45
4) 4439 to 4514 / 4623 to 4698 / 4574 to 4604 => 0.42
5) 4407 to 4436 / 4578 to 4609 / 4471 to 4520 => -3.43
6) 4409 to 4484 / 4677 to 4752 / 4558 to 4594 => -1.65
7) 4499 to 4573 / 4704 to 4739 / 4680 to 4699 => 0.80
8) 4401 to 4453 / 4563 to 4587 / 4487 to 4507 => -1.87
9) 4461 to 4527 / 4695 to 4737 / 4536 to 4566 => -0.57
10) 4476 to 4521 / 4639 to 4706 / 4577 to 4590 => 0.26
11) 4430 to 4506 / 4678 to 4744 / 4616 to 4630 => -1.00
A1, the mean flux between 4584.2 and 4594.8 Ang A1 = 2.88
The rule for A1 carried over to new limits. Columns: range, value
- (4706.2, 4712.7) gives 3.12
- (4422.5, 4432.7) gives 2.85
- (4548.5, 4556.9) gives 2.95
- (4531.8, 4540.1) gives 3.06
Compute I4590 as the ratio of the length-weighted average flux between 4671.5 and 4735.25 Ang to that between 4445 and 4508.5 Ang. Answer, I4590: 1.1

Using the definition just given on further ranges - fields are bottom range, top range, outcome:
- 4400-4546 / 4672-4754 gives 1.09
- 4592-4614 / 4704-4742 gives 1.04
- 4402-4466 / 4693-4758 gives 1.16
